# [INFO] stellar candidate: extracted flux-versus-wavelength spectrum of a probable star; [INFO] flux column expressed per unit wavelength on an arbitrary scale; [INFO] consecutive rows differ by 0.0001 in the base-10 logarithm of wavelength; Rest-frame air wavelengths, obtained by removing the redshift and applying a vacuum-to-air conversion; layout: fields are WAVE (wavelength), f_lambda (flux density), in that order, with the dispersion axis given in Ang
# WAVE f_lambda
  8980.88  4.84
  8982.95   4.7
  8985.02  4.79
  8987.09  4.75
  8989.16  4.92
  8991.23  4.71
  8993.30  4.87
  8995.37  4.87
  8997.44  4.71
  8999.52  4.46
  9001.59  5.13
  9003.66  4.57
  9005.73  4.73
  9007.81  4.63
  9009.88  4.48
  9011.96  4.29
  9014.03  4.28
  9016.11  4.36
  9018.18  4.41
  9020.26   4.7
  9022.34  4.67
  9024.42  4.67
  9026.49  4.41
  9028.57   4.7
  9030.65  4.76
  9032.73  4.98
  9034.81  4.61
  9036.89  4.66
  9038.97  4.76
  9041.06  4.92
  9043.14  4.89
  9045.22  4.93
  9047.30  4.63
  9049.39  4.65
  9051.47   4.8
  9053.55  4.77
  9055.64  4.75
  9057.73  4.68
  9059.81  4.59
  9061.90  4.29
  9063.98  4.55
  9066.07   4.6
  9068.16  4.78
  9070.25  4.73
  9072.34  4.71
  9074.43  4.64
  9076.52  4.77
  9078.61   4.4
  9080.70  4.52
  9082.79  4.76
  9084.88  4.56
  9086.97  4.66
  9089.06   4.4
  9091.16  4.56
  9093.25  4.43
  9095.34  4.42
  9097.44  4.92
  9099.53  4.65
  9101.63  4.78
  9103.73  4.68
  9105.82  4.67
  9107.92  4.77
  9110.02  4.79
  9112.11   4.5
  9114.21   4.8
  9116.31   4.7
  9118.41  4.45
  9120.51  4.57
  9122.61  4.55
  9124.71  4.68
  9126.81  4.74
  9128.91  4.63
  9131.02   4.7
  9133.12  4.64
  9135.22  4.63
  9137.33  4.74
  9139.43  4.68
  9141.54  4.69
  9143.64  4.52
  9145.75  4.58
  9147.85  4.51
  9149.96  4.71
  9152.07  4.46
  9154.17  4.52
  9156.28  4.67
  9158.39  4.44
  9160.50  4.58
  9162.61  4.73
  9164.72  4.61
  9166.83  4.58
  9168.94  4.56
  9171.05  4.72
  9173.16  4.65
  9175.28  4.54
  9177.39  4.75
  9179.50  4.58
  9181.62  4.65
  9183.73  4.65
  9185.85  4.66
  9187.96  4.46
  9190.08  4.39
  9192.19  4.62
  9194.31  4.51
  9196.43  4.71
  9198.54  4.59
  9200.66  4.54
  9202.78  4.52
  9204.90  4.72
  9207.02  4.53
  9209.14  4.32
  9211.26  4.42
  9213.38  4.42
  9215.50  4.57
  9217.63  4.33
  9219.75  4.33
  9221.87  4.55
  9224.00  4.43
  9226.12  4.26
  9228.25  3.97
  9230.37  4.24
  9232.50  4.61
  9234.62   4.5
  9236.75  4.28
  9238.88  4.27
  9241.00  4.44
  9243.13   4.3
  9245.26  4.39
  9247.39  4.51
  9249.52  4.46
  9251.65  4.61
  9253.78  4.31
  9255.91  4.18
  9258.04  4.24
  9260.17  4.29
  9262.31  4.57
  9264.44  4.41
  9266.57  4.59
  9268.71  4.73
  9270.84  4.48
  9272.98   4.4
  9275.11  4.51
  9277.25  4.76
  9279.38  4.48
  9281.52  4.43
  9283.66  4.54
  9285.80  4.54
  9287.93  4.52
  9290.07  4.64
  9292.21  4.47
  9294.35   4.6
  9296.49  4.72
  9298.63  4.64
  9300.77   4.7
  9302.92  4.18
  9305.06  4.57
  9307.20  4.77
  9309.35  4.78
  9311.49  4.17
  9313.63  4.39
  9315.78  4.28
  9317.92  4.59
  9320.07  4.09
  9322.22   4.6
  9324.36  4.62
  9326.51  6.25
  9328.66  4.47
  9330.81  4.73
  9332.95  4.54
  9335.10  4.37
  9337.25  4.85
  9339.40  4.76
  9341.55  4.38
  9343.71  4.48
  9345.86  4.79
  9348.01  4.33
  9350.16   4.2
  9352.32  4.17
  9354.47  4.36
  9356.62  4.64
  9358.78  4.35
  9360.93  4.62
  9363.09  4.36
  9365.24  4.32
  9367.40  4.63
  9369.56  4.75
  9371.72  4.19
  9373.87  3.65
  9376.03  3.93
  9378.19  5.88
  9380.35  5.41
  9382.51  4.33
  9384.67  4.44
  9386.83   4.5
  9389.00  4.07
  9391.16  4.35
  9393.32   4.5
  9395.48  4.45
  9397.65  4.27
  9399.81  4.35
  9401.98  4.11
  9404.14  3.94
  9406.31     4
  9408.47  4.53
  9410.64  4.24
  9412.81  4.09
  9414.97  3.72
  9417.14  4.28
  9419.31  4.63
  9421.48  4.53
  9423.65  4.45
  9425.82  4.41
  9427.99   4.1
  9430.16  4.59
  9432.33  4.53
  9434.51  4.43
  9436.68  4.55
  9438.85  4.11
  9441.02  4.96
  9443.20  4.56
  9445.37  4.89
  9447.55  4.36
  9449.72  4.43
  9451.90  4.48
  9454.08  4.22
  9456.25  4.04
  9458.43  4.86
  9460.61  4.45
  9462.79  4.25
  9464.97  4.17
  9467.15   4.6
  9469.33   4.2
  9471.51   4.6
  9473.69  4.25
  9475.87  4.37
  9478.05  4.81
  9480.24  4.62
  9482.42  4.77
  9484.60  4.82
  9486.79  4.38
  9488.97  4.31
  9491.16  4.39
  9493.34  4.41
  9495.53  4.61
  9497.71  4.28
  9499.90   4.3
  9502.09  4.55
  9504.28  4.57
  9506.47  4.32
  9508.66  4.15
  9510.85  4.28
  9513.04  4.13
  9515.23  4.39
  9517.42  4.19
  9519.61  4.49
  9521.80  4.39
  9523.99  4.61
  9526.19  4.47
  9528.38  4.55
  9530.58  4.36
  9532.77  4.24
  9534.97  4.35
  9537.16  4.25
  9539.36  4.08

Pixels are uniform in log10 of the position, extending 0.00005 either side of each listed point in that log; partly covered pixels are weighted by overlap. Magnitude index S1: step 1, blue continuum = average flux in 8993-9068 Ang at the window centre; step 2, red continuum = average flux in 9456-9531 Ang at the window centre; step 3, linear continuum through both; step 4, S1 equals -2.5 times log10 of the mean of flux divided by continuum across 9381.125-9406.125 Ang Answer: 0.044 mag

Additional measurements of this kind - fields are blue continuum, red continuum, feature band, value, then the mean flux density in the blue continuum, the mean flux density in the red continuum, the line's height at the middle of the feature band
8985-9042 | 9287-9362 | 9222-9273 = 0.05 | 4.67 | 4.56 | 4.59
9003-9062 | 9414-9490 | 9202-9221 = 0.02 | 4.65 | 4.45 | 4.56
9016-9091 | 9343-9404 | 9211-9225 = 0.03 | 4.66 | 4.44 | 4.54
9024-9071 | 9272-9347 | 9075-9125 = 0.01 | 4.7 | 4.59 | 4.68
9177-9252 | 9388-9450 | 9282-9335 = -0.04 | 4.47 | 4.36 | 4.42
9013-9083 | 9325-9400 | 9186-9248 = 0.04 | 4.66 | 4.54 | 4.59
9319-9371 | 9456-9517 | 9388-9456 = 0.03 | 4.57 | 4.43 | 4.49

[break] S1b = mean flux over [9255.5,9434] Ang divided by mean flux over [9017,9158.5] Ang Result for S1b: 1.0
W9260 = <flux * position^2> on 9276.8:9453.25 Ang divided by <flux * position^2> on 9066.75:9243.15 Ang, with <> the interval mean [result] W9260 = 1.0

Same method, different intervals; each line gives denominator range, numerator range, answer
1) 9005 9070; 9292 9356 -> 1.05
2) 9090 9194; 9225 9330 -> 1.00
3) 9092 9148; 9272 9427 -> 1.01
